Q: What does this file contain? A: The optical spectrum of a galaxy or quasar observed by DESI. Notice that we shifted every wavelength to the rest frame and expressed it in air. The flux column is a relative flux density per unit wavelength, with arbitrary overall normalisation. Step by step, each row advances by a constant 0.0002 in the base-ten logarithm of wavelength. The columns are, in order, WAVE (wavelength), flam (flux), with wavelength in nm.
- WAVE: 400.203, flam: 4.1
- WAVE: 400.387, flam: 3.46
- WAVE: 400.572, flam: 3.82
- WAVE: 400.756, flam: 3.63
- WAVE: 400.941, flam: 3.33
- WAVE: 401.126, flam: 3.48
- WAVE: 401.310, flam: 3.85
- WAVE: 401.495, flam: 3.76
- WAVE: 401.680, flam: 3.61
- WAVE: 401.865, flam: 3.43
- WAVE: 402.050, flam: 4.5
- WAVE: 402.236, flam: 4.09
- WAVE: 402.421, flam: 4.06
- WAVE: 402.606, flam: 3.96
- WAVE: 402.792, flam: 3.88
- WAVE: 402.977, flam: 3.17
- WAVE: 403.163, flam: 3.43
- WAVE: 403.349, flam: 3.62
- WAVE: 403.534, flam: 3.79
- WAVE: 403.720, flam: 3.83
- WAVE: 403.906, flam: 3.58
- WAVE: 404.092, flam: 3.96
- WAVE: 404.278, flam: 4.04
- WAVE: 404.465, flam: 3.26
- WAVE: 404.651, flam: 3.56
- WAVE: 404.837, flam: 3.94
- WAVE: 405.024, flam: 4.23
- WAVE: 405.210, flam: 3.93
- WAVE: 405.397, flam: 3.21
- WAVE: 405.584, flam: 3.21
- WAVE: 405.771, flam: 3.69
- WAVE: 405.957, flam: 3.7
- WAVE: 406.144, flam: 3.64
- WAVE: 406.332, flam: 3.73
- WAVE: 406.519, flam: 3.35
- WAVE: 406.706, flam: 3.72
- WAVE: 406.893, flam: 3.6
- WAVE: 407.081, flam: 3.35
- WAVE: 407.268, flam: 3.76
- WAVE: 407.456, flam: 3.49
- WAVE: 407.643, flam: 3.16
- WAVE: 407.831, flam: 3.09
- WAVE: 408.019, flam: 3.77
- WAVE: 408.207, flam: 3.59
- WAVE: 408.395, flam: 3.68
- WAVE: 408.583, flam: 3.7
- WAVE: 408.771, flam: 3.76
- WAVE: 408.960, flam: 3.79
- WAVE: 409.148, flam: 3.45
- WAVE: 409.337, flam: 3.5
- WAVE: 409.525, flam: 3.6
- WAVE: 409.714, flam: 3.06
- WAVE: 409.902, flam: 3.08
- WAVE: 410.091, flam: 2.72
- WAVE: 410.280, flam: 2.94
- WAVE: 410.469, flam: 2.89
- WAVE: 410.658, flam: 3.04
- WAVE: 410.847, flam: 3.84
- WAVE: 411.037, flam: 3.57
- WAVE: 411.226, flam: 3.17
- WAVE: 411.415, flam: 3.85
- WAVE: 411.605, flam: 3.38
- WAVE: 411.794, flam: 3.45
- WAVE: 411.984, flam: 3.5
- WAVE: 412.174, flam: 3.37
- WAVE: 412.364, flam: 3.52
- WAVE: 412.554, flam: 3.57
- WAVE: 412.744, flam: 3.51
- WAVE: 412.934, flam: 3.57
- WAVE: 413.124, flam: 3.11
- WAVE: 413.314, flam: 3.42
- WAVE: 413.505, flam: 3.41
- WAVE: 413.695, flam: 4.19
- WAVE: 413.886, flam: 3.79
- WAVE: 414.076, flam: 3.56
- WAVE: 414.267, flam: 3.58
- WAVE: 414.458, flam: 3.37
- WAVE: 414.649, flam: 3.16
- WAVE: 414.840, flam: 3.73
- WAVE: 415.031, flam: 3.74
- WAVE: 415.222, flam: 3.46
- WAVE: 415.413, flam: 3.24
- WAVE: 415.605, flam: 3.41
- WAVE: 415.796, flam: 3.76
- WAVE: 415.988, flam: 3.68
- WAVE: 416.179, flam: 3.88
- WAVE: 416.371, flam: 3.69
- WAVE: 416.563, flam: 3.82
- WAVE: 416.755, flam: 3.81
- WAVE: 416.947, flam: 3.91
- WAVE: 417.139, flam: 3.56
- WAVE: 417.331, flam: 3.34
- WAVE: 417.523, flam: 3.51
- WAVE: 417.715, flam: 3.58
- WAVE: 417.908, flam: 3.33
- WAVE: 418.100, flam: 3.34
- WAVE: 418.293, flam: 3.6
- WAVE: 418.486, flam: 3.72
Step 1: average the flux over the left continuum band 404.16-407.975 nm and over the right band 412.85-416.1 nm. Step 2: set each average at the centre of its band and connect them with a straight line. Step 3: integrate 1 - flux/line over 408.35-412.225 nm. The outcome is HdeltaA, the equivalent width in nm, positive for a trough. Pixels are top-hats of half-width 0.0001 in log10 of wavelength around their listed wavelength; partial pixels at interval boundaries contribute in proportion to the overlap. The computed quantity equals 0.19 nm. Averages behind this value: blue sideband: 3.59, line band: 3.39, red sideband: 3.54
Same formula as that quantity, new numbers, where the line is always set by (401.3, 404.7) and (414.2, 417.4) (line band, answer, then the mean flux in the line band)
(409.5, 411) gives 0.21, 3.14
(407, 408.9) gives 0.08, 3.54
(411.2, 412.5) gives 0.06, 3.48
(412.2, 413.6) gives 0.07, 3.44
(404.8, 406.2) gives 0.02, 3.69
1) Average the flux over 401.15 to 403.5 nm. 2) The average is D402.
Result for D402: 3.77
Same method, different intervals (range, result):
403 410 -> 3.59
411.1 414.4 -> 3.53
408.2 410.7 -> 3.34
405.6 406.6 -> 3.59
